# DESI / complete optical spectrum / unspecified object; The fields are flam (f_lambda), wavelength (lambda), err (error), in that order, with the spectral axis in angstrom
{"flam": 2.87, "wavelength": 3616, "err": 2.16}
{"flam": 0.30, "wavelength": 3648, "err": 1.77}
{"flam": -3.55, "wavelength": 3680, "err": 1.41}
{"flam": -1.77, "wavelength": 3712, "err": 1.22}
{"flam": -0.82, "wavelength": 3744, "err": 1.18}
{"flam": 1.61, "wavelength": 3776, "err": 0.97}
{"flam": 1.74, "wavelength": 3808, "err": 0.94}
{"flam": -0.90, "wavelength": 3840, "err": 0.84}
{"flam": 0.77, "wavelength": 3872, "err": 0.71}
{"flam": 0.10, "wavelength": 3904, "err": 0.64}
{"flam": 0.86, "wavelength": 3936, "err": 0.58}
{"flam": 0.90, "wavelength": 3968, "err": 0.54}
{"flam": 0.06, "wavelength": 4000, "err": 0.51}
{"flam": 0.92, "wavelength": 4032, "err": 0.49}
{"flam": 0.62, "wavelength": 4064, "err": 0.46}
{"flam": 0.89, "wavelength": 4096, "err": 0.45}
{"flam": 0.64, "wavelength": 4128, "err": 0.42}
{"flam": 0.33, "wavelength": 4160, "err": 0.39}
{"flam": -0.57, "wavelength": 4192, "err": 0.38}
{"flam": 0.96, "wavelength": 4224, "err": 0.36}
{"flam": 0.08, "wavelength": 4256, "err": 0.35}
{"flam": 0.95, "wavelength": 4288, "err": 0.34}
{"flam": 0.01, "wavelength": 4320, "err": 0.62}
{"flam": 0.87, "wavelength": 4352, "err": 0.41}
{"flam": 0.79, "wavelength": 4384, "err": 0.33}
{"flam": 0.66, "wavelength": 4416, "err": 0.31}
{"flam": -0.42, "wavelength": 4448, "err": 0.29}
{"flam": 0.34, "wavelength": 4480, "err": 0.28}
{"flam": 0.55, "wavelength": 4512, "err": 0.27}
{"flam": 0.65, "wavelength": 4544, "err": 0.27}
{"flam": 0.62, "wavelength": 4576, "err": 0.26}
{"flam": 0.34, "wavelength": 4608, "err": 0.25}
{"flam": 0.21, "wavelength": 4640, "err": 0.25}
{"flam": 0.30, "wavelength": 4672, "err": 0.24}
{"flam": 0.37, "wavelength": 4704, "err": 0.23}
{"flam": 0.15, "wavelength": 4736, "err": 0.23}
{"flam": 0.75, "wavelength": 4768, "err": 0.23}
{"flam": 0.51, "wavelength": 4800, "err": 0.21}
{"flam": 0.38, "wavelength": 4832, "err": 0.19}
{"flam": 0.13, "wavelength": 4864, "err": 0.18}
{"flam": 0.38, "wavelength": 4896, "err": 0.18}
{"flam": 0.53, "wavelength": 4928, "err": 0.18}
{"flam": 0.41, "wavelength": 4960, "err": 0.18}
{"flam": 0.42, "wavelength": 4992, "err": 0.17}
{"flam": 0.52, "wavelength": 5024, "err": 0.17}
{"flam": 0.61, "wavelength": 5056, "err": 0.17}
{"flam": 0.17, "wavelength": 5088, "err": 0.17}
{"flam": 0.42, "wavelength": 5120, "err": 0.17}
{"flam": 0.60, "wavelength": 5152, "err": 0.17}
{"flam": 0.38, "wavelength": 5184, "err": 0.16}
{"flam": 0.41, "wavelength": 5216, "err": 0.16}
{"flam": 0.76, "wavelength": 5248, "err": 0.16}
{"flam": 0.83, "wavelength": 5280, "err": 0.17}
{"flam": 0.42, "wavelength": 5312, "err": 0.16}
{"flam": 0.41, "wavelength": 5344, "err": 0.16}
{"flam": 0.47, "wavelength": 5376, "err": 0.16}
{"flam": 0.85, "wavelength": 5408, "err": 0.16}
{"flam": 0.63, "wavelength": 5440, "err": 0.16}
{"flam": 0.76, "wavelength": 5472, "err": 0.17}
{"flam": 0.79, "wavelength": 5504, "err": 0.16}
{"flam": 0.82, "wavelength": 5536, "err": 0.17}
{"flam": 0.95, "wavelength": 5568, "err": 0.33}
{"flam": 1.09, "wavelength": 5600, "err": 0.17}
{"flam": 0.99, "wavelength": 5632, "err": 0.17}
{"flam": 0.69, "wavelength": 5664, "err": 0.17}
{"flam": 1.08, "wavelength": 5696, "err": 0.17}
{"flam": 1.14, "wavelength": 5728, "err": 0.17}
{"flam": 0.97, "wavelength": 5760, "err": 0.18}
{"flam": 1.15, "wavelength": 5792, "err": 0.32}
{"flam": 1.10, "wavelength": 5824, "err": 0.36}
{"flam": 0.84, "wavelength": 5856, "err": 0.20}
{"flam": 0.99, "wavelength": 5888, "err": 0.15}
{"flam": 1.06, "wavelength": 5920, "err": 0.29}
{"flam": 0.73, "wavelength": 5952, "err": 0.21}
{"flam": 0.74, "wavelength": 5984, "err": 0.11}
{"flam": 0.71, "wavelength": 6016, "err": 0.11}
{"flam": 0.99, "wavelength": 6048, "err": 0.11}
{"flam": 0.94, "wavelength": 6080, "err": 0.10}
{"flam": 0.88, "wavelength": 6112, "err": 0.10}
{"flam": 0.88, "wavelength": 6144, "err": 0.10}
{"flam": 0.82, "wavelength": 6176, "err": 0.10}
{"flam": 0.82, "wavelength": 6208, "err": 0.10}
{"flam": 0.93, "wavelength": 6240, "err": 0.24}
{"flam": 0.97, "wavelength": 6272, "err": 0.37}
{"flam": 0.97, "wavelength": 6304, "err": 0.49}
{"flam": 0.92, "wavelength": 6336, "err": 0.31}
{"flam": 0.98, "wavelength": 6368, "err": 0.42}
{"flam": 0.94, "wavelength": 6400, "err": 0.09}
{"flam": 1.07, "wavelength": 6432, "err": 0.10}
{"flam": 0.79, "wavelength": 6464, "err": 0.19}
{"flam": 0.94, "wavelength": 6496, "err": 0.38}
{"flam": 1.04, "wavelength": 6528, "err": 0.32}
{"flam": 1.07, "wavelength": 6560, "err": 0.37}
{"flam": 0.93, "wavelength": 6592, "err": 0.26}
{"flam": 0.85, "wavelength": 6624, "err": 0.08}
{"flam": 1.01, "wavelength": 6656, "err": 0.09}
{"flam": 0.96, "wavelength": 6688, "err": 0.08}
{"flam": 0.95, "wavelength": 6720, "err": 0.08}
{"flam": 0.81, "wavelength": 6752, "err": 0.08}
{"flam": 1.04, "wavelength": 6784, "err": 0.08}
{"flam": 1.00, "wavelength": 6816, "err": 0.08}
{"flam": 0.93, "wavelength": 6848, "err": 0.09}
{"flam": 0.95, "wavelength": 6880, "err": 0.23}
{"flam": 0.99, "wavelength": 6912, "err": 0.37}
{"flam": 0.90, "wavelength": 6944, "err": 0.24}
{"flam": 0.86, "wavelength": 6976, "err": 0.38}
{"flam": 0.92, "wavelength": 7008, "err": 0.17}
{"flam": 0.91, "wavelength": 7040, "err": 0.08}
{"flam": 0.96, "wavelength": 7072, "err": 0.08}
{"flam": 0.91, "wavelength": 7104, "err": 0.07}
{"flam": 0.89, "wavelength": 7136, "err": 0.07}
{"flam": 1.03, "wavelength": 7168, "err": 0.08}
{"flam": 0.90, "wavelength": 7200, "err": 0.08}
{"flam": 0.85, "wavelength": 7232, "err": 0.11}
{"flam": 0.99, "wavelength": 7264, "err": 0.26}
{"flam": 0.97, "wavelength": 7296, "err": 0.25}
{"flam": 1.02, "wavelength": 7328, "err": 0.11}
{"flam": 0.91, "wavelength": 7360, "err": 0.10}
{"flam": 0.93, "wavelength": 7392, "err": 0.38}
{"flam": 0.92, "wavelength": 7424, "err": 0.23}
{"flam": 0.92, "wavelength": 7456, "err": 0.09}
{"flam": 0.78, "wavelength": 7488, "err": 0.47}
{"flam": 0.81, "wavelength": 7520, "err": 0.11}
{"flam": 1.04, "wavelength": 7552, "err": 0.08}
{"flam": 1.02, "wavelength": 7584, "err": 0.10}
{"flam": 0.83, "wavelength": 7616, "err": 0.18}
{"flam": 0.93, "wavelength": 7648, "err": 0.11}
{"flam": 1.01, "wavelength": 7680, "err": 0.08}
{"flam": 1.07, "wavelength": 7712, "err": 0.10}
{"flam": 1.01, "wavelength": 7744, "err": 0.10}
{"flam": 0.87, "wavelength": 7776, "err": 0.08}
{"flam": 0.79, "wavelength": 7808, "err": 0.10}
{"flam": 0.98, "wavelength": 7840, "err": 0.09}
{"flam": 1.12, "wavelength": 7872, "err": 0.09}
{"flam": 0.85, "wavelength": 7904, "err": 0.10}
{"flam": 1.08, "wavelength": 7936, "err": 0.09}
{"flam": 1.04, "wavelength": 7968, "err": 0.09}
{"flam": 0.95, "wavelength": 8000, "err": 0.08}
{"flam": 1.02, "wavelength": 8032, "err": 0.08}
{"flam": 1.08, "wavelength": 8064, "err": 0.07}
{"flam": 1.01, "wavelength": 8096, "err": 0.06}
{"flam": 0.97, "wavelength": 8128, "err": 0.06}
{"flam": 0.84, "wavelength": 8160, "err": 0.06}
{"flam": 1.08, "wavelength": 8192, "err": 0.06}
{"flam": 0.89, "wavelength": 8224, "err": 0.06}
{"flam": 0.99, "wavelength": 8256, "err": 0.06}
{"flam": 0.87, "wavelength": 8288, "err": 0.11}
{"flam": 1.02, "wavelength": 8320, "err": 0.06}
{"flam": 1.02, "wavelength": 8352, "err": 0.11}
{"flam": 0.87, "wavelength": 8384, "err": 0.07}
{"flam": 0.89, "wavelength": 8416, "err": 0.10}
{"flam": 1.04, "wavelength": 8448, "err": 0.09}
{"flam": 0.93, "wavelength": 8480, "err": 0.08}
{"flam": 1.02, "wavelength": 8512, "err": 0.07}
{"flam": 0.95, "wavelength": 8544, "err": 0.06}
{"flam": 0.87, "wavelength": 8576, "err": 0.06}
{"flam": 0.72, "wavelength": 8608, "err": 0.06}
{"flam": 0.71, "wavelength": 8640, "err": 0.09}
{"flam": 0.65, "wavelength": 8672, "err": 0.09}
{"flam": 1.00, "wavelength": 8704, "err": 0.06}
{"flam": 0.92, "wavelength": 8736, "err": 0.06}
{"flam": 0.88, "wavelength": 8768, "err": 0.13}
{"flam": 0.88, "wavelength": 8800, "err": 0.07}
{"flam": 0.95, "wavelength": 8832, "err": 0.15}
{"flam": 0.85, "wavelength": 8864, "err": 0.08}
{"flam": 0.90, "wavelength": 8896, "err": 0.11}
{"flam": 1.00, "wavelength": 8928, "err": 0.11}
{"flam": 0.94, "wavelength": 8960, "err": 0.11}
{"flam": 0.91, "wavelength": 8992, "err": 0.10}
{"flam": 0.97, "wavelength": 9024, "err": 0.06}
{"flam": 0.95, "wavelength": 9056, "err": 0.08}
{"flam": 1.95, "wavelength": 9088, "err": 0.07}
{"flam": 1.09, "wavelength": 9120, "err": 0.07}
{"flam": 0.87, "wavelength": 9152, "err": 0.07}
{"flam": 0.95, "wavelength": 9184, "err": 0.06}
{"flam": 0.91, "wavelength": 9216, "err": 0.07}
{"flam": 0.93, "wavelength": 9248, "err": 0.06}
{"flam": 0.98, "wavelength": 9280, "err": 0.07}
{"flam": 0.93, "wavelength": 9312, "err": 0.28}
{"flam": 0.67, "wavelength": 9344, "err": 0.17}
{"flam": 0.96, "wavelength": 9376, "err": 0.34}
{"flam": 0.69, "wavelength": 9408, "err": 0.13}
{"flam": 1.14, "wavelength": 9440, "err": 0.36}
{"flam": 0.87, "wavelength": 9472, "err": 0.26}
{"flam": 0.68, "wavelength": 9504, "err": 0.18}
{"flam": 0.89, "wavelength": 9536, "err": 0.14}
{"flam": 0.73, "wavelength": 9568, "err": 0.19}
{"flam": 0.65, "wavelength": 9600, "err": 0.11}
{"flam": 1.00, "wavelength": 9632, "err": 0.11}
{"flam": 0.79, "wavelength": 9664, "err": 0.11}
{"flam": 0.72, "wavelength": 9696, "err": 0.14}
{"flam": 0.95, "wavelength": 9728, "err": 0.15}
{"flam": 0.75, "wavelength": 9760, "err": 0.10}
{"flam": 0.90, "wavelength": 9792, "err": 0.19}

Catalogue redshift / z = 0.38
